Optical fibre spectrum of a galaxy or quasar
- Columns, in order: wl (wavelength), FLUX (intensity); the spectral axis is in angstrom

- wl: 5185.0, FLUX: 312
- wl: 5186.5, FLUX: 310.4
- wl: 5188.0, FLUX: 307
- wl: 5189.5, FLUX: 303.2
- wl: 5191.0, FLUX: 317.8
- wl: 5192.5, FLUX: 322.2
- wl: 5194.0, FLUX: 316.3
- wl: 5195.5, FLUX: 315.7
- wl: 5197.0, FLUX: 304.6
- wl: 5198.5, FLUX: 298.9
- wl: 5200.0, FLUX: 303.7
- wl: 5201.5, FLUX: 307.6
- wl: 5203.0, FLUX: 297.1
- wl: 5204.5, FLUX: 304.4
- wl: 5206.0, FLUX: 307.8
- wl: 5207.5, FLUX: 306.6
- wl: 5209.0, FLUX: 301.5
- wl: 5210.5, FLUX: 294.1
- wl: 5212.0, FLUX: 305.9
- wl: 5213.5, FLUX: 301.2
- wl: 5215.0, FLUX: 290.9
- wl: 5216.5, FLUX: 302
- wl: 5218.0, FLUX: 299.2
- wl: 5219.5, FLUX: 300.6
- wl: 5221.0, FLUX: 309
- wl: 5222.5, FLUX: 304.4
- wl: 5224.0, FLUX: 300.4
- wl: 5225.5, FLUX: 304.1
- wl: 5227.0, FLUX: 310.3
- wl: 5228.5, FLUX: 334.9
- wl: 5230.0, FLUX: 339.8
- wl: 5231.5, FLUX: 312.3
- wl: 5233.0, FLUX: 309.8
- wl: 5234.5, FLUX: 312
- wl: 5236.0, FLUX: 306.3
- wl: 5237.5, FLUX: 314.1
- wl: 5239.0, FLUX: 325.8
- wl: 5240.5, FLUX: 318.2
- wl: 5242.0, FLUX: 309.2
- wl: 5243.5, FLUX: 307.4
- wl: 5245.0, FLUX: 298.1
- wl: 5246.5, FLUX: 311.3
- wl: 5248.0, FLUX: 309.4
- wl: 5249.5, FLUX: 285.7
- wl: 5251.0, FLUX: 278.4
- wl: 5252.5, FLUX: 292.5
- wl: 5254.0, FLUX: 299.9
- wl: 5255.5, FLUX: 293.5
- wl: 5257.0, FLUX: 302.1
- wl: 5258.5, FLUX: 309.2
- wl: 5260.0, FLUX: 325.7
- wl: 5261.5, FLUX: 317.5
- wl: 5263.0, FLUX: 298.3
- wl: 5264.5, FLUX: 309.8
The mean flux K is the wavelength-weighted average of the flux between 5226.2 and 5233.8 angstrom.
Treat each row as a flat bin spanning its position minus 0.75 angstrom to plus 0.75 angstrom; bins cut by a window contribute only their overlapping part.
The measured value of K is 321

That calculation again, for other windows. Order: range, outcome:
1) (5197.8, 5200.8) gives 301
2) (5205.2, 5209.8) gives 305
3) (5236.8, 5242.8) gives 317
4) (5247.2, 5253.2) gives 292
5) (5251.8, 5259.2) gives 299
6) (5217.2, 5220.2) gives 300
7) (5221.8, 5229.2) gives 311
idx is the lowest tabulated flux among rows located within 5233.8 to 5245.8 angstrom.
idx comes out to 298.1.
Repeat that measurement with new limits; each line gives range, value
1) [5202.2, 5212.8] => 294.1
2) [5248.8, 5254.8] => 278.4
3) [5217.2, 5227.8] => 299.2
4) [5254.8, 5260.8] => 293.5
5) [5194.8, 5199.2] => 298.9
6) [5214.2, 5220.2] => 290.9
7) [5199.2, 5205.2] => 297.1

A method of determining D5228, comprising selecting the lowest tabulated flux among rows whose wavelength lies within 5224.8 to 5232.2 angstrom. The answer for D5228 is 304.1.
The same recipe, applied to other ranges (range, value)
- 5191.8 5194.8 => 316.3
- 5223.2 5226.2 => 300.4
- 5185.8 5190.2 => 303.2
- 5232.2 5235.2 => 309.8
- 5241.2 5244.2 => 307.4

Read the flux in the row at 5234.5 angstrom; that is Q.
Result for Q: 312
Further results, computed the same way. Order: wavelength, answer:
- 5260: 325.7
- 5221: 309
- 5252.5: 292.5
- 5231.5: 312.3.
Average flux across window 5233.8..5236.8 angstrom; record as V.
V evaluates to 309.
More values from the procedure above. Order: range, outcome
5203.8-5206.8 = 306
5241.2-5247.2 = 307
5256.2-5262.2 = 313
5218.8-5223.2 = 305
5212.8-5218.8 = 298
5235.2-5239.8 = 315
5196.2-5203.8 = 302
